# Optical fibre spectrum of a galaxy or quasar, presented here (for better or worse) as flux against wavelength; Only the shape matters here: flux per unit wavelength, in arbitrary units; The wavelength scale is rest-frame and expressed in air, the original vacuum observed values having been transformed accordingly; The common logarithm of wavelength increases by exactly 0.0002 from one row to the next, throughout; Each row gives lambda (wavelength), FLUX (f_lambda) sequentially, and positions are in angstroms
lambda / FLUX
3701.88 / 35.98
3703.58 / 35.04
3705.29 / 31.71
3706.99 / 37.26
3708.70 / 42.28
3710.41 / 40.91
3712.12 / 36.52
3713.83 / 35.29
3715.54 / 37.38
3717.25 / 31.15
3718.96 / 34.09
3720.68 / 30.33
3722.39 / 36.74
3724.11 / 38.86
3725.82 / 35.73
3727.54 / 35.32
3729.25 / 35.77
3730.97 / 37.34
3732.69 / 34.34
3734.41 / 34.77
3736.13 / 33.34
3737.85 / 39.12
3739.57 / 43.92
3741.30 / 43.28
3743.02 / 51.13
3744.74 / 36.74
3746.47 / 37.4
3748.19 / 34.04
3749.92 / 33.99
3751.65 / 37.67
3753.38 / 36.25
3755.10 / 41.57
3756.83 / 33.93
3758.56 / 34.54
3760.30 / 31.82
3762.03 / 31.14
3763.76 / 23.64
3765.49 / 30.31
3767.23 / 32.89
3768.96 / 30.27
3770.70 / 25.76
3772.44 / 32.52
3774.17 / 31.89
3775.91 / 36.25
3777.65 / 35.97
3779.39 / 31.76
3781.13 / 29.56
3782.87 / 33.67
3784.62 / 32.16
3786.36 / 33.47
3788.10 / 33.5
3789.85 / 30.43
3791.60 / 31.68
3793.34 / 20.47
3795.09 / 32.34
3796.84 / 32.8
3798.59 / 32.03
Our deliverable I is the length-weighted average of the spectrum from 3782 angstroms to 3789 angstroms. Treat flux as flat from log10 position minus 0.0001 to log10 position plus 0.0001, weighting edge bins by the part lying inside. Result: 33.2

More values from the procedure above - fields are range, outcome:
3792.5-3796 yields 26.5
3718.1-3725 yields 35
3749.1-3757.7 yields 36.7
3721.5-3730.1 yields 36.5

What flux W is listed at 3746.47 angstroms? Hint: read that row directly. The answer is 37.4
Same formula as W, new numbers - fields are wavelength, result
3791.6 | 31.68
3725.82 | 35.73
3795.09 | 32.34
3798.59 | 32.03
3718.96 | 34.09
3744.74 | 36.74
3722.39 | 36.74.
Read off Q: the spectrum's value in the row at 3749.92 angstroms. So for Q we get 33.99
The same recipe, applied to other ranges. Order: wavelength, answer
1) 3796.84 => 32.8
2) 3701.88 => 35.98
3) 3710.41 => 40.91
